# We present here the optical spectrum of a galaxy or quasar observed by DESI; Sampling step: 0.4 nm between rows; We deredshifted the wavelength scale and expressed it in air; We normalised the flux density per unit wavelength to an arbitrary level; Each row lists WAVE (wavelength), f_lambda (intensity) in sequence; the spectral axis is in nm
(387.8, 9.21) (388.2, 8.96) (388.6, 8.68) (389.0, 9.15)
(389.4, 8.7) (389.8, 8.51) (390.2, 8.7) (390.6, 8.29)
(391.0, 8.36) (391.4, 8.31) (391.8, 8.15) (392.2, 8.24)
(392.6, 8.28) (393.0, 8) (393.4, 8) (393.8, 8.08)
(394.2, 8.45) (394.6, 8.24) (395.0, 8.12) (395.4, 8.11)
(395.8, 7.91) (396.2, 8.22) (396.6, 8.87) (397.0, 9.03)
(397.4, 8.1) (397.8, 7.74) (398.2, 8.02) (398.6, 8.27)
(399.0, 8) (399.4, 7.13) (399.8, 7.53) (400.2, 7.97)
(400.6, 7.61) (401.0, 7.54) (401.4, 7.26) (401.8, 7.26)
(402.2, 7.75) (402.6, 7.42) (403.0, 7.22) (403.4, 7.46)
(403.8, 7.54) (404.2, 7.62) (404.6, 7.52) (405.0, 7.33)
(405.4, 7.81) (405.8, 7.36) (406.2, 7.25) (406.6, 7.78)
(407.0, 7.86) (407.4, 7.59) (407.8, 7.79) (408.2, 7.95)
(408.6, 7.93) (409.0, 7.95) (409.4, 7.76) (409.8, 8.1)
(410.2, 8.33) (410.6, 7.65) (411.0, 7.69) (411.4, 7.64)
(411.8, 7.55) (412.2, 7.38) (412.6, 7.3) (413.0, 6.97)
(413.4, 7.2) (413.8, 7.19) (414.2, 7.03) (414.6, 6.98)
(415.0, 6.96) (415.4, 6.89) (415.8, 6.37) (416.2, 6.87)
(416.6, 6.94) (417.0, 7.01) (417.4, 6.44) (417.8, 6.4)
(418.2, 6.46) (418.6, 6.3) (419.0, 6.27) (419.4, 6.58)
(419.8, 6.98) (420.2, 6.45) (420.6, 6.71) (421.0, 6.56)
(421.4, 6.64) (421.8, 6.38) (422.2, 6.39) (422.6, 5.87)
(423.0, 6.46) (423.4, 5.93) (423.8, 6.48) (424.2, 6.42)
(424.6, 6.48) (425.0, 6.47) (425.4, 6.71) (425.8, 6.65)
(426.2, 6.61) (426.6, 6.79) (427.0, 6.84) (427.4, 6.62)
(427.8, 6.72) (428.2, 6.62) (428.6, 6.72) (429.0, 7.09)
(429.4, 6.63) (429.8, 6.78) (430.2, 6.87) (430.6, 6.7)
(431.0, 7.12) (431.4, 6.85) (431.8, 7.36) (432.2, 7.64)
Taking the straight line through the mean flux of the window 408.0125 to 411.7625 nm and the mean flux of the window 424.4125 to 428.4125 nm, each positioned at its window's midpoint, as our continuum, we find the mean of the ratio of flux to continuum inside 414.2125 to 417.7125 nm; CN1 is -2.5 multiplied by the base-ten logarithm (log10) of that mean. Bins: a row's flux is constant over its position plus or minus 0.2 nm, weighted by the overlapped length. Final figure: 0.09 mag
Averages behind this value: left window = 7.87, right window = 6.65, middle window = 6.81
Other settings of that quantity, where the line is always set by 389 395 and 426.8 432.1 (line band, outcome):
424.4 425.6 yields 0.076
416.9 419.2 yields 0.134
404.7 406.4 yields 0.050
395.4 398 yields -0.020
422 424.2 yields 0.140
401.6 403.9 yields 0.066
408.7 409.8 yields -0.036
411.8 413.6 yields 0.039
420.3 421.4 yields 0.090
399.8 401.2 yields 0.044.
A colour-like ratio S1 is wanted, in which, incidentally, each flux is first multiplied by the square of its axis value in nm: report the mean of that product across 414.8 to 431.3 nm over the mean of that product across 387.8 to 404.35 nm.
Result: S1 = 0.93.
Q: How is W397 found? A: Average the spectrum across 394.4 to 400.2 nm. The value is 8.09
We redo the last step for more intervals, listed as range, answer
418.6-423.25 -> 6.47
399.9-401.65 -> 7.58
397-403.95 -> 7.68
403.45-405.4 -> 7.53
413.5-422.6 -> 6.66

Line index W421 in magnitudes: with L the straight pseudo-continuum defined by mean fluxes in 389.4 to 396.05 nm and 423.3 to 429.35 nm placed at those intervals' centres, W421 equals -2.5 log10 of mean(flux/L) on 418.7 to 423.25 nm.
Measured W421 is 0.07 mag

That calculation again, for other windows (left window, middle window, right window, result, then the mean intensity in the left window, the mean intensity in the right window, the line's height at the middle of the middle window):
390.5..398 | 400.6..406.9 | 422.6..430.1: 0.038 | 8.24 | 6.6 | 7.75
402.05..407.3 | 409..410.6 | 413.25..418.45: -0.114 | 7.53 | 6.82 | 7.2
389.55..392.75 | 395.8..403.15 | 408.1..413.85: 0.031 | 8.36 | 7.65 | 8.06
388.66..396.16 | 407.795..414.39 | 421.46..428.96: -0.045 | 8.32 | 6.52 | 7.3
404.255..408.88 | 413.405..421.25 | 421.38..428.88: 0.045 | 7.66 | 6.52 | 7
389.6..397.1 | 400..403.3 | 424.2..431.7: 0.059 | 8.3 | 6.74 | 7.92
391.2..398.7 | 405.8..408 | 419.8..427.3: -0.018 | 8.22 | 6.51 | 7.5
